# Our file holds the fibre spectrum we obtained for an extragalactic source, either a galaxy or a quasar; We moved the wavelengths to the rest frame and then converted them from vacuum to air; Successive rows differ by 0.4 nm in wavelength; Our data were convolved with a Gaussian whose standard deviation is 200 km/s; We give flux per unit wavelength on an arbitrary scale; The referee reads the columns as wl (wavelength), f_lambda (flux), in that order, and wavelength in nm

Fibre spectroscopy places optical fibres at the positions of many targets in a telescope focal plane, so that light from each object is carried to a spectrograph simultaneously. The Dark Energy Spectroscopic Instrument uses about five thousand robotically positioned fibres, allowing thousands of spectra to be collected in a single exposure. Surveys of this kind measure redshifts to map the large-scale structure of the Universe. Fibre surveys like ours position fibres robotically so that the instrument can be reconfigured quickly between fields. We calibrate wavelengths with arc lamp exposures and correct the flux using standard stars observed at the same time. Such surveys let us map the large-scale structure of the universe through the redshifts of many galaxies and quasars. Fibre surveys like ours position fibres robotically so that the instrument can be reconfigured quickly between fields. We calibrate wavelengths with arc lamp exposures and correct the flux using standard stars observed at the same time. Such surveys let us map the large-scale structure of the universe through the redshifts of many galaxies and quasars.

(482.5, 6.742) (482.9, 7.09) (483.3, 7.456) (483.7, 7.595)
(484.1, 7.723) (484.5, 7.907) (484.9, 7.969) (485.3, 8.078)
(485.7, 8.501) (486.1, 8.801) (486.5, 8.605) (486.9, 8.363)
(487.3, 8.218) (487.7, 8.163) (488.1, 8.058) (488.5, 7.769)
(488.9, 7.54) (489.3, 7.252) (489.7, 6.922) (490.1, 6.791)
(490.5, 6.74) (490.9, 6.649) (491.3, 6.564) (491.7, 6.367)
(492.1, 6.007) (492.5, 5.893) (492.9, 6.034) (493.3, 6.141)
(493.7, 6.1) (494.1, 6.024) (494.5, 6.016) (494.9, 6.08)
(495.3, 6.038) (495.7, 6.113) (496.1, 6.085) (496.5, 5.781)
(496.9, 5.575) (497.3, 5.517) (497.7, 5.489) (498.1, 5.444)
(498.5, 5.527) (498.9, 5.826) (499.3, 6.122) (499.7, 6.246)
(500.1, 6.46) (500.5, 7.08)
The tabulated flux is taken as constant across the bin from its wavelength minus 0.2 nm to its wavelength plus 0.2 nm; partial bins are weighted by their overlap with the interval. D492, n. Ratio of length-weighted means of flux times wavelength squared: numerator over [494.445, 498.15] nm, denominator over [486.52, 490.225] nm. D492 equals 0.78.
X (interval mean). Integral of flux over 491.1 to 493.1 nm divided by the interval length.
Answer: 6.17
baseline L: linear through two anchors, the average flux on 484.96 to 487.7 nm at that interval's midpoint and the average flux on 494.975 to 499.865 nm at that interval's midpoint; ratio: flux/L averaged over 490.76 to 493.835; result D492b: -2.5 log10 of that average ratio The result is 0.13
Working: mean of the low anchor 8.38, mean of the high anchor 5.82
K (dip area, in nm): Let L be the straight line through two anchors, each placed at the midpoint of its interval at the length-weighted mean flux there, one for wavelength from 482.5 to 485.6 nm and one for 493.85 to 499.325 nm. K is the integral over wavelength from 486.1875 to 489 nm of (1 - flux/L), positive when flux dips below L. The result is -0.40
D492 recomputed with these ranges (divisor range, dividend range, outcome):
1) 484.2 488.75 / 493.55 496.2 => 0.77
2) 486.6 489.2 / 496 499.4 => 0.74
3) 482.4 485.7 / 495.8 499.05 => 0.78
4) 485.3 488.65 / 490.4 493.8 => 0.77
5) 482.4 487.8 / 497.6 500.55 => 0.80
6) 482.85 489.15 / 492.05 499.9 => 0.77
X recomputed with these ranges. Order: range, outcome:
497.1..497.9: 5.5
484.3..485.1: 7.94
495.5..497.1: 5.89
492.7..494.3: 6.07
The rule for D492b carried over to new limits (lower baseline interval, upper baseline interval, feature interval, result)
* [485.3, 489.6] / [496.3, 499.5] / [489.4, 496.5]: 0.09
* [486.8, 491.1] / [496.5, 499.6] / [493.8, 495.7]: 0.05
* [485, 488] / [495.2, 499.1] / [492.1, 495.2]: 0.09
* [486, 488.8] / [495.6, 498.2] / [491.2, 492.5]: 0.14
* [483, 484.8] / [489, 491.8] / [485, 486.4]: -0.14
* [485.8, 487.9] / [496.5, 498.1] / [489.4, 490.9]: 0.11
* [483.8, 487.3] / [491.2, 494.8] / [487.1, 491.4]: -0.02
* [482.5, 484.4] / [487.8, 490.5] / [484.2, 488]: -0.12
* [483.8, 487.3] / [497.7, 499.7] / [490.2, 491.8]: 0.09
